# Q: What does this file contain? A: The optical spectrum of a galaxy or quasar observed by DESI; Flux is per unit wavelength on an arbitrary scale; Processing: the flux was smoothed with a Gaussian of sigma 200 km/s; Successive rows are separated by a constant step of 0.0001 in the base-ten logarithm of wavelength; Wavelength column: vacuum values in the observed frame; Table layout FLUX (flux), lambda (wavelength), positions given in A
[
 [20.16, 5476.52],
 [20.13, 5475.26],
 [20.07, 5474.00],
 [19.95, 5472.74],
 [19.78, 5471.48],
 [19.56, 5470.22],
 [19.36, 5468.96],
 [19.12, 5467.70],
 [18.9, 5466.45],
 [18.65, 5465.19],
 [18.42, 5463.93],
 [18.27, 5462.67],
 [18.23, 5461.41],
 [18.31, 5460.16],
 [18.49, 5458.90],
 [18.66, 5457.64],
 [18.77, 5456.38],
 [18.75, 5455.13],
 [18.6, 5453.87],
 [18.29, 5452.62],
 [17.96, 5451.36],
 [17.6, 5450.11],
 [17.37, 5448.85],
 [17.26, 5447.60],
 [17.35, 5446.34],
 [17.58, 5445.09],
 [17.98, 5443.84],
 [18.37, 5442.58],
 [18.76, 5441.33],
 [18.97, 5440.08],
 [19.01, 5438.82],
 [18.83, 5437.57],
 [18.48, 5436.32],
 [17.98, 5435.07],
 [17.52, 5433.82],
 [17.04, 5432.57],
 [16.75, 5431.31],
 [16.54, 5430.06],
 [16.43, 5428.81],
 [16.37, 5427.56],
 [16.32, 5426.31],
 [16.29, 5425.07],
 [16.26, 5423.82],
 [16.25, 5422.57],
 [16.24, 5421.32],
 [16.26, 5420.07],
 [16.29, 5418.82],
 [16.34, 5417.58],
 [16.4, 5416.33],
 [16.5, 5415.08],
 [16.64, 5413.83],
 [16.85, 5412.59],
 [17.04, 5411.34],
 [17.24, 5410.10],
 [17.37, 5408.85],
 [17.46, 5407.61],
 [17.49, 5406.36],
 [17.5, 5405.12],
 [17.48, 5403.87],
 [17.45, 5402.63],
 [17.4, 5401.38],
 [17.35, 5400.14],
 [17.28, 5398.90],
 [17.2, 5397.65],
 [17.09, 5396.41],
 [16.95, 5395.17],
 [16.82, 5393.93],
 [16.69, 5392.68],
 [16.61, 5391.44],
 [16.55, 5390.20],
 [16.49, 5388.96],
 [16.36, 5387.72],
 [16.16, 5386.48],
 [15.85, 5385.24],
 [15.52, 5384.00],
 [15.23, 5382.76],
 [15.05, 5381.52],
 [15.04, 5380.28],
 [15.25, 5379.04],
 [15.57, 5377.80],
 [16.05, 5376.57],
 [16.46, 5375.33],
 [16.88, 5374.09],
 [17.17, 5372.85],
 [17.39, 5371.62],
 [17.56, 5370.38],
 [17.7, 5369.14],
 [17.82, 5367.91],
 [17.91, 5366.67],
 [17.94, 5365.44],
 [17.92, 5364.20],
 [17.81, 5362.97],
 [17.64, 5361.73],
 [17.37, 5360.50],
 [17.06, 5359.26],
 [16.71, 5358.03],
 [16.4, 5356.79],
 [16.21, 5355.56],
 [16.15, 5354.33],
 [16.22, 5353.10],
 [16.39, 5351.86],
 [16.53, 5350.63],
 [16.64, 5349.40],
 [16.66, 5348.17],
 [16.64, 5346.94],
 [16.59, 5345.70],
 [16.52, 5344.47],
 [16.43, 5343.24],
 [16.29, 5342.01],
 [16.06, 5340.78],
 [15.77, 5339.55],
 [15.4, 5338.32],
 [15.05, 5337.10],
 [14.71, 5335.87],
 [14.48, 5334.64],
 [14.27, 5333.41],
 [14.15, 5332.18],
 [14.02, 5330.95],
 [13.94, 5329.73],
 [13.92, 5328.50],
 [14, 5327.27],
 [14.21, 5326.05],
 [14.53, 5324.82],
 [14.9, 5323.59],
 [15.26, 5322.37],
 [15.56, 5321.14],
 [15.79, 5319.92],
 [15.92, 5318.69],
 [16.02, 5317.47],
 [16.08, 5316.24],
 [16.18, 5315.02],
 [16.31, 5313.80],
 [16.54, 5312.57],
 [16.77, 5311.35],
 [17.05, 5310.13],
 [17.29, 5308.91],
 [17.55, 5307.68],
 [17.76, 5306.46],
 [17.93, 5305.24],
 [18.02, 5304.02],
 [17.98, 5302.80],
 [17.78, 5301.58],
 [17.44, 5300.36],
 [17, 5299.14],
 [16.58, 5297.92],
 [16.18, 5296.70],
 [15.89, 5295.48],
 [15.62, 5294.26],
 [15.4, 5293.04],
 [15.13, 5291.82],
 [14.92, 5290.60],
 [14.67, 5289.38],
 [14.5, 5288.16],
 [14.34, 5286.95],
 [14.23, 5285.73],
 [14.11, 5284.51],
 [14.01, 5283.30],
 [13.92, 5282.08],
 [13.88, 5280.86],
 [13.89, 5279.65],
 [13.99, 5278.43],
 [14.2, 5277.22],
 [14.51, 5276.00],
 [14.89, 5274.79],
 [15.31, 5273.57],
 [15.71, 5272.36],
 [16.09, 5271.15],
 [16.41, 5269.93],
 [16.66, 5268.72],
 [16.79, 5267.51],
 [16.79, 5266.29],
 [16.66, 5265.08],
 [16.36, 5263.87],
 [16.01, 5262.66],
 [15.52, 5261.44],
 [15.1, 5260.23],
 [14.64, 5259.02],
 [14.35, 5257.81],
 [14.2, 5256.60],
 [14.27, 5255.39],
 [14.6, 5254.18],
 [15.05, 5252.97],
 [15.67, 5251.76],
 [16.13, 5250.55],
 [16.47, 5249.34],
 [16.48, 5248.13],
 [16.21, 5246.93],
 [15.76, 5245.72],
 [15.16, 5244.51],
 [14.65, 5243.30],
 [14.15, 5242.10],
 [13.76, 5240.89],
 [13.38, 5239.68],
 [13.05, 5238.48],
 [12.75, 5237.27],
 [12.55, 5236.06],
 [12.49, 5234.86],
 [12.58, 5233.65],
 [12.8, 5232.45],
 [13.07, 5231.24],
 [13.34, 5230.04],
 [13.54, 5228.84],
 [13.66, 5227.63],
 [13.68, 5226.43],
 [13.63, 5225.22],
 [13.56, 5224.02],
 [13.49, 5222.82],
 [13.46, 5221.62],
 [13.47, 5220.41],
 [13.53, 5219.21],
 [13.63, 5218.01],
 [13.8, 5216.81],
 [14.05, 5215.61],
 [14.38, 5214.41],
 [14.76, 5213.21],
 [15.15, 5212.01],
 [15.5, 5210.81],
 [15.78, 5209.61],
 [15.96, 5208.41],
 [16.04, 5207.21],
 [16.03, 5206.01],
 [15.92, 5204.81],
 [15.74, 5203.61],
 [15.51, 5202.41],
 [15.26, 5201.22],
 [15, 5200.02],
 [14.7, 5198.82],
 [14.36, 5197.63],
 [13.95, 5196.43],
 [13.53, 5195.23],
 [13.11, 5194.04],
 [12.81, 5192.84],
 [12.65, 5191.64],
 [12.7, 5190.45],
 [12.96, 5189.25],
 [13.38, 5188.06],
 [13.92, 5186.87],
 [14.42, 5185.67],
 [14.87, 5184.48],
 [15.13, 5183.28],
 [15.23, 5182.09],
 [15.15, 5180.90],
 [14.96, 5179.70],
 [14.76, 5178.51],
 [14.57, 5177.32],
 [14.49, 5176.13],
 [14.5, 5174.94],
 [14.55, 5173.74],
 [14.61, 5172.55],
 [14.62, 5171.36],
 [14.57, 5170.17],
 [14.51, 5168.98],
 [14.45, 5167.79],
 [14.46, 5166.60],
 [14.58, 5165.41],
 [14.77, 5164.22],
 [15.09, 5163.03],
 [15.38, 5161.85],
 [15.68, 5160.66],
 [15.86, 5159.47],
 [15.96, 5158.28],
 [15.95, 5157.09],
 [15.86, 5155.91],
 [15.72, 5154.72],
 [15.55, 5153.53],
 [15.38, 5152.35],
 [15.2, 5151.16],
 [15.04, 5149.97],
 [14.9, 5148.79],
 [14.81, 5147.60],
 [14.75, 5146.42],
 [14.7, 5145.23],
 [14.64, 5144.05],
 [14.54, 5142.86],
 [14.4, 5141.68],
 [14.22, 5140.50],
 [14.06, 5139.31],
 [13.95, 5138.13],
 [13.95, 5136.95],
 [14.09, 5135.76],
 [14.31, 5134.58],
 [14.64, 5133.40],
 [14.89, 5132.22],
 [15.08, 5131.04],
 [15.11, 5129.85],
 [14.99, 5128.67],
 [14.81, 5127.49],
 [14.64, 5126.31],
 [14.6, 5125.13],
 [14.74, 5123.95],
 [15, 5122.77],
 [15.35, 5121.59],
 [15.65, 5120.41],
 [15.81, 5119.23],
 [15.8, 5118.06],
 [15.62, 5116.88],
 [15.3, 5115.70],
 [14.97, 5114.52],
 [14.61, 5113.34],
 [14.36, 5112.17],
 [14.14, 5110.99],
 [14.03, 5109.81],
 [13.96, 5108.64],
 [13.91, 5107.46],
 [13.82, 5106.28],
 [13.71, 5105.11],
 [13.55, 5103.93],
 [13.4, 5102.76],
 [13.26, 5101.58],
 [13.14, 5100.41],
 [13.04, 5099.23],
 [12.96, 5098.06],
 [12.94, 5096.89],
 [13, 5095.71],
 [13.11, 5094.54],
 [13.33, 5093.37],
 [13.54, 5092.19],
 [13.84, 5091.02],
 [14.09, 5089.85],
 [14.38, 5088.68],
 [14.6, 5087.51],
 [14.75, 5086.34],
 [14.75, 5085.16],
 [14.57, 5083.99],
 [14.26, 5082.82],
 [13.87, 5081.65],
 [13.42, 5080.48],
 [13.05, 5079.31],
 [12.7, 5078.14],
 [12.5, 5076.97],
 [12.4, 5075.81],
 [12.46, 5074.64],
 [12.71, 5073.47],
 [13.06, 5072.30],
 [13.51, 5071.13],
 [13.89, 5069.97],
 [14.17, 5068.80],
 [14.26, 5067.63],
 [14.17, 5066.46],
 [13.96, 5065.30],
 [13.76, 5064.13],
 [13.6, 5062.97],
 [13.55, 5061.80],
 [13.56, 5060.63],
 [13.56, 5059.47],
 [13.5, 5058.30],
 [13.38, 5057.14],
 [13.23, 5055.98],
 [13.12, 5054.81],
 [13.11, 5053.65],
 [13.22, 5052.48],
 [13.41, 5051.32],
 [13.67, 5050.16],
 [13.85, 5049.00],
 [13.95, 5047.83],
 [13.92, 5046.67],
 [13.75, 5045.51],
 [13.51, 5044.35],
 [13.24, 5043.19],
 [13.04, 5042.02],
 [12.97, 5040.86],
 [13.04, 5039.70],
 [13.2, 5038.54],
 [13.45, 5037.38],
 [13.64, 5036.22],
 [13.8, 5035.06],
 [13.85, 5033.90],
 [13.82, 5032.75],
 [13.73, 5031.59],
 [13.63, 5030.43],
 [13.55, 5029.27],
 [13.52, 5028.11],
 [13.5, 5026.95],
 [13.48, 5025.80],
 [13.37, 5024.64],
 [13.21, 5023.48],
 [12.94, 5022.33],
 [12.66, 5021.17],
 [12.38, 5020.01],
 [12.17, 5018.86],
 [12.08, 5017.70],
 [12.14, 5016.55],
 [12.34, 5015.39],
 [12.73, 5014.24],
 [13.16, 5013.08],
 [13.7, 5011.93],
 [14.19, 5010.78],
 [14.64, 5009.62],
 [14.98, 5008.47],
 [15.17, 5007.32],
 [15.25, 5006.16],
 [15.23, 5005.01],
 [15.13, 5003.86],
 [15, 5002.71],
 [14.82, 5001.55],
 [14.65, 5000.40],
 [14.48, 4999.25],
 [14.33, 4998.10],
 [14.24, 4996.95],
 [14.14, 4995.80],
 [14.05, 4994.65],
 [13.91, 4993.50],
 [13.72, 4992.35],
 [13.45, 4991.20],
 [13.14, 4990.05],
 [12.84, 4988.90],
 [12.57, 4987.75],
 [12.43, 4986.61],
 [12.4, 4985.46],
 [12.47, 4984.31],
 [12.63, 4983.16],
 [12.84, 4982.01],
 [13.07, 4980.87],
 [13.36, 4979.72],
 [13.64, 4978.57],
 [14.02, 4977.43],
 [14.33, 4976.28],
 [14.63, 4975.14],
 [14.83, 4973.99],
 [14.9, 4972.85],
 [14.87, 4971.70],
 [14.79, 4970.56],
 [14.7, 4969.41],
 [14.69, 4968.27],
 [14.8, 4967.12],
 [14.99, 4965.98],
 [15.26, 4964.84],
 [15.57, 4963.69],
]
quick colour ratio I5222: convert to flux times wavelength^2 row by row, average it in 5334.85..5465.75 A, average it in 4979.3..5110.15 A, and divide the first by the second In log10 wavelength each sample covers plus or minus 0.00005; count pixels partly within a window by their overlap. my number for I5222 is 1.4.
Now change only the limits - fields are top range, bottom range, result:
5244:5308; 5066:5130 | 1.19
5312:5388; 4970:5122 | 1.31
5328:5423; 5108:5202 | 1.22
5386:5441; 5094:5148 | 1.33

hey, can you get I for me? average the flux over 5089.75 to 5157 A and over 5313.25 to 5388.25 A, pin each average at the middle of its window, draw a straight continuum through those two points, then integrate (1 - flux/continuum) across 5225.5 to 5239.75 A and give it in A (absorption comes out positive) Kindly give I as 2.0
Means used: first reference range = 14.5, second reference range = 16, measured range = 13.1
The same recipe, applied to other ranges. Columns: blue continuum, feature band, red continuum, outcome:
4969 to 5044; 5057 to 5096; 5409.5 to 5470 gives 1.8 A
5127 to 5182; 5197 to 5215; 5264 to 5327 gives -0.2 A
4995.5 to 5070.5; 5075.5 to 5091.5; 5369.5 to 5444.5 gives 0.3 A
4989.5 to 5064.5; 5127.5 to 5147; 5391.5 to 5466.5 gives 0.2 A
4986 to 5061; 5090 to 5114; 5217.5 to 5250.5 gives 0.2 A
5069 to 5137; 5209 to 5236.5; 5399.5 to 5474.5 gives 2.9 A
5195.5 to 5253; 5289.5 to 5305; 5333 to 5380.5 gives -0.9 A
